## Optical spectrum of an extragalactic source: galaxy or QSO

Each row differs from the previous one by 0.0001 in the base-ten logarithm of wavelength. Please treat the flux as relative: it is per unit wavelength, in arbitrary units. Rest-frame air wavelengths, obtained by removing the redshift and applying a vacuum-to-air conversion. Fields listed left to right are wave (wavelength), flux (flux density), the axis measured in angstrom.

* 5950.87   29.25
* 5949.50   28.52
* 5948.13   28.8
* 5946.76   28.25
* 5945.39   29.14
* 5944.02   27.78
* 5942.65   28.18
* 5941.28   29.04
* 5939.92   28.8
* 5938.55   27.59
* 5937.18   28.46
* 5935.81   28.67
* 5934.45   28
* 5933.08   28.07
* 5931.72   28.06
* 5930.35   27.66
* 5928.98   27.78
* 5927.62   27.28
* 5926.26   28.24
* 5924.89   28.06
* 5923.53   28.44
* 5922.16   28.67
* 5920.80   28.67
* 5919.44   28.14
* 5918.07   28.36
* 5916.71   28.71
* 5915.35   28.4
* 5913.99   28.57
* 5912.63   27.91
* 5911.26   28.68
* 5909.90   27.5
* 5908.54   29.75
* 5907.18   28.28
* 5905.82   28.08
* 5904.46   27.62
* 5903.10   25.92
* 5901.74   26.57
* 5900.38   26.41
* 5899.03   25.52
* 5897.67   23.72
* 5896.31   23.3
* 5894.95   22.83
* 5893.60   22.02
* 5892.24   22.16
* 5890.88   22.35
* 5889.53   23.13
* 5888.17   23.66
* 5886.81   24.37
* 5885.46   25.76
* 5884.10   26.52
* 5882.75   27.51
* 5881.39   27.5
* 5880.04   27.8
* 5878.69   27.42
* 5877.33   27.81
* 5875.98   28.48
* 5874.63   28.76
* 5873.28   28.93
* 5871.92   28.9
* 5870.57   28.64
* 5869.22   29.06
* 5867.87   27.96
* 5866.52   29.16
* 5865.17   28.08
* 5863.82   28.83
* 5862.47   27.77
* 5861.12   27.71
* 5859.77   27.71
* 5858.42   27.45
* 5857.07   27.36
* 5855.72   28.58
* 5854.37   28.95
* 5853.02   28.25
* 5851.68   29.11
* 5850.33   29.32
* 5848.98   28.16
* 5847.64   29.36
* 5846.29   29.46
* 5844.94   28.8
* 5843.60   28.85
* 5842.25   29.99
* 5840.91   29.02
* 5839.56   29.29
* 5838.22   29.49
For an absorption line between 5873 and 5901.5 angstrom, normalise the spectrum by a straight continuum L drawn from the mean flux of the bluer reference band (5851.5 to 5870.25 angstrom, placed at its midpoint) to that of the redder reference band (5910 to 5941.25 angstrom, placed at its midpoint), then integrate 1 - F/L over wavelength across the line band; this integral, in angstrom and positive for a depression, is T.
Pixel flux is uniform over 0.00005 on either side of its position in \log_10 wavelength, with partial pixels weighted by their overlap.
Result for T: 2.8 angstrom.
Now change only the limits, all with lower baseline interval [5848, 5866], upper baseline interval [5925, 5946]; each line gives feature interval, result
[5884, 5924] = 2.7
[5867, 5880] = -0.1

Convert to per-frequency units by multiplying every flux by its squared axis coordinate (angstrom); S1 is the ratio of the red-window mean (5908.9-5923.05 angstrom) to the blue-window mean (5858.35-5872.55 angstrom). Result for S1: 1.02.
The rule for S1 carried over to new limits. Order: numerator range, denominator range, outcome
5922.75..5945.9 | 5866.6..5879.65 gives 1.01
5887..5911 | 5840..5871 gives 0.90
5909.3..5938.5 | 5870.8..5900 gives 1.11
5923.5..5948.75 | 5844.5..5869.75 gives 1.02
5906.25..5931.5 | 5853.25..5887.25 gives 1.03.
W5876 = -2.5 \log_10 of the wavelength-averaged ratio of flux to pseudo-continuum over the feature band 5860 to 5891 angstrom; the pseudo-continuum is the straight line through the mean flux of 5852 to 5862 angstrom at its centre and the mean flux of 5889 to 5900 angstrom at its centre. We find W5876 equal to -0.07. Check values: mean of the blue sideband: 28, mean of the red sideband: 23.2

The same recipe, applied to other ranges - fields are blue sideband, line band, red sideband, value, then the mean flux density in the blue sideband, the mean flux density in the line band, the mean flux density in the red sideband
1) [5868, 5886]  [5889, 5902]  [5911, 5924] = 0.19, 27.9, 23.7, 28.4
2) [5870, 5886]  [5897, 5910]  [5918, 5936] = 0.04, 27.8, 26.9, 28.1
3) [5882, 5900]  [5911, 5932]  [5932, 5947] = -0.06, 24.1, 28.2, 28.4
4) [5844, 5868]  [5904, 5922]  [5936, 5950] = 0.00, 28.5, 28.4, 28.4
